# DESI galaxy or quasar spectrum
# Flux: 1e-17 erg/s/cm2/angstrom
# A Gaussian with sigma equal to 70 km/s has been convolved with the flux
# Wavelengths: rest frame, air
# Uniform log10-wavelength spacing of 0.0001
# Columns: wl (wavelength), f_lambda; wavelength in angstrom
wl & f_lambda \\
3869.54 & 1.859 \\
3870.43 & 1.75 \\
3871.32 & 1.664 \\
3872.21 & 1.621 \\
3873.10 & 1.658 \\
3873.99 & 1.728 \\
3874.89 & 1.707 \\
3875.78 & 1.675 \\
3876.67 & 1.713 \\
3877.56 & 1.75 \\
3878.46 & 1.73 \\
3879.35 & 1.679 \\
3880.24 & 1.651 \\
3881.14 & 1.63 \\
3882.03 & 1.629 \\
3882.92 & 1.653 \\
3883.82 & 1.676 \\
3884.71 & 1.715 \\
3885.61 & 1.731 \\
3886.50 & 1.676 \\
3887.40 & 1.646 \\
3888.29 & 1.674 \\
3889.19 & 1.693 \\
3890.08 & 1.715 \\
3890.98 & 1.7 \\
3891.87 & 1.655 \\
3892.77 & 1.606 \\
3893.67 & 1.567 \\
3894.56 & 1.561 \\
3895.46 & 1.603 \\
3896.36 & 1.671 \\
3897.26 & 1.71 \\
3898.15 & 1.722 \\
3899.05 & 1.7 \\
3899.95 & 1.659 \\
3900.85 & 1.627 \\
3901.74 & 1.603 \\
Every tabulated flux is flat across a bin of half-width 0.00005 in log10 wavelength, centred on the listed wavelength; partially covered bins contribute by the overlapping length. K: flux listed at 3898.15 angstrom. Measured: 1.722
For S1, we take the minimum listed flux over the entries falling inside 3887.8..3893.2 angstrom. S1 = 1.606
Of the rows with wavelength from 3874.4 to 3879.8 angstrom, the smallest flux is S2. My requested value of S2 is 1.675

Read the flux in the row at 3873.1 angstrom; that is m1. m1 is 1.658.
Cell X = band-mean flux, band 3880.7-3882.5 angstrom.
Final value 1.64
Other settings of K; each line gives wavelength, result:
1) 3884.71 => 1.715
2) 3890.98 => 1.7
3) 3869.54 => 1.859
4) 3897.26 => 1.71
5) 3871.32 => 1.664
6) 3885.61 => 1.731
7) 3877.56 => 1.75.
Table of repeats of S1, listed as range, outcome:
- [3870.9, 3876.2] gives 1.621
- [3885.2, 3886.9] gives 1.676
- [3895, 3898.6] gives 1.603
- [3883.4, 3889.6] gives 1.646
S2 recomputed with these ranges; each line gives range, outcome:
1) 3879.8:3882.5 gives 1.629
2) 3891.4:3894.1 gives 1.567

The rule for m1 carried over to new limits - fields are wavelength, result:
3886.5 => 1.676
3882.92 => 1.653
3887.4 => 1.646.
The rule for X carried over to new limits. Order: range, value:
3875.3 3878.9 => 1.72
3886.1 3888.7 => 1.67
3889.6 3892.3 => 1.69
